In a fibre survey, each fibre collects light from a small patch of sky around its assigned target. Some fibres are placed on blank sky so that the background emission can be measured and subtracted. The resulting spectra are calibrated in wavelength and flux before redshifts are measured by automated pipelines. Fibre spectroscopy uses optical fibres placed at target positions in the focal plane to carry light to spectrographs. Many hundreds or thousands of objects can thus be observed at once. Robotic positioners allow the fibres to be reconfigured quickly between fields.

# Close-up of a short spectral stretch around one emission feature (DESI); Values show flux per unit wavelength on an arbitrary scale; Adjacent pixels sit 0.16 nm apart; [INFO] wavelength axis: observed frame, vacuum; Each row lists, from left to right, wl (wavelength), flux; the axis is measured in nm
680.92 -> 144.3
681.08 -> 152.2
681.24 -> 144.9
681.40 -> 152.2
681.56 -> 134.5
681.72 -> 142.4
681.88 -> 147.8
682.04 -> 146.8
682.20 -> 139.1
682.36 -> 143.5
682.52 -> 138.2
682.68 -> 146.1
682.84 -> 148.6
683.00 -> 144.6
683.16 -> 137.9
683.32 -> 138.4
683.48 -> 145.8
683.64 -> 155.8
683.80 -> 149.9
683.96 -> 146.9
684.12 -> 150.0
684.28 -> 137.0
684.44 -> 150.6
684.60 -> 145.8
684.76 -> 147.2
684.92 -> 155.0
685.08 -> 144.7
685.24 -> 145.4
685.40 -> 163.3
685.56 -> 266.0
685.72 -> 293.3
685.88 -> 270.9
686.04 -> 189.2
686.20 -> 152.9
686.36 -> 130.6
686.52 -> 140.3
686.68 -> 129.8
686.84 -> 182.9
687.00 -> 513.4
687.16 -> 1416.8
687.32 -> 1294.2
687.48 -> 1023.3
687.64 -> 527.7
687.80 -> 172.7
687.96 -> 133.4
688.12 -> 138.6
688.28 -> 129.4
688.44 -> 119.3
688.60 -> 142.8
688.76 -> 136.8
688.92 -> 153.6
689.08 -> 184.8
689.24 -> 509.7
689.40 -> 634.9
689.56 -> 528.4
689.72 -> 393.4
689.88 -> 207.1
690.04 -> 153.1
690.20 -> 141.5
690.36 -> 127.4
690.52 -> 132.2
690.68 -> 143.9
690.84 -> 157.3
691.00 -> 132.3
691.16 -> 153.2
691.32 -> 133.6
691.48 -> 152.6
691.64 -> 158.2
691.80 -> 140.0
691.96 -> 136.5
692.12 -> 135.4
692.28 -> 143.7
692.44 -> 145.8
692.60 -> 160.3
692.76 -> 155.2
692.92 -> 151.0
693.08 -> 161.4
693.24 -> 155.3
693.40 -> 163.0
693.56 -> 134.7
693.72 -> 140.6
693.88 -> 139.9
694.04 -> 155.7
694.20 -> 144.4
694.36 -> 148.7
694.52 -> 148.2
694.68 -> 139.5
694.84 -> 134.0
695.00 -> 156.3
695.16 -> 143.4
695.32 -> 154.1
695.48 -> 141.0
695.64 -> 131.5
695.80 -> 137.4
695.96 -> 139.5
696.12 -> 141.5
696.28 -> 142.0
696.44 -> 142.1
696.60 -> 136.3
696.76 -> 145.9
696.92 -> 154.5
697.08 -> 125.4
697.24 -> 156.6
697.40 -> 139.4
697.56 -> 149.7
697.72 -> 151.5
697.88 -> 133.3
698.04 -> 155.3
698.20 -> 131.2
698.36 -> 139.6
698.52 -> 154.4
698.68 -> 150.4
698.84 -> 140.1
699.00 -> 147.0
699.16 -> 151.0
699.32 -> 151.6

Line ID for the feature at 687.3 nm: H-alpha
